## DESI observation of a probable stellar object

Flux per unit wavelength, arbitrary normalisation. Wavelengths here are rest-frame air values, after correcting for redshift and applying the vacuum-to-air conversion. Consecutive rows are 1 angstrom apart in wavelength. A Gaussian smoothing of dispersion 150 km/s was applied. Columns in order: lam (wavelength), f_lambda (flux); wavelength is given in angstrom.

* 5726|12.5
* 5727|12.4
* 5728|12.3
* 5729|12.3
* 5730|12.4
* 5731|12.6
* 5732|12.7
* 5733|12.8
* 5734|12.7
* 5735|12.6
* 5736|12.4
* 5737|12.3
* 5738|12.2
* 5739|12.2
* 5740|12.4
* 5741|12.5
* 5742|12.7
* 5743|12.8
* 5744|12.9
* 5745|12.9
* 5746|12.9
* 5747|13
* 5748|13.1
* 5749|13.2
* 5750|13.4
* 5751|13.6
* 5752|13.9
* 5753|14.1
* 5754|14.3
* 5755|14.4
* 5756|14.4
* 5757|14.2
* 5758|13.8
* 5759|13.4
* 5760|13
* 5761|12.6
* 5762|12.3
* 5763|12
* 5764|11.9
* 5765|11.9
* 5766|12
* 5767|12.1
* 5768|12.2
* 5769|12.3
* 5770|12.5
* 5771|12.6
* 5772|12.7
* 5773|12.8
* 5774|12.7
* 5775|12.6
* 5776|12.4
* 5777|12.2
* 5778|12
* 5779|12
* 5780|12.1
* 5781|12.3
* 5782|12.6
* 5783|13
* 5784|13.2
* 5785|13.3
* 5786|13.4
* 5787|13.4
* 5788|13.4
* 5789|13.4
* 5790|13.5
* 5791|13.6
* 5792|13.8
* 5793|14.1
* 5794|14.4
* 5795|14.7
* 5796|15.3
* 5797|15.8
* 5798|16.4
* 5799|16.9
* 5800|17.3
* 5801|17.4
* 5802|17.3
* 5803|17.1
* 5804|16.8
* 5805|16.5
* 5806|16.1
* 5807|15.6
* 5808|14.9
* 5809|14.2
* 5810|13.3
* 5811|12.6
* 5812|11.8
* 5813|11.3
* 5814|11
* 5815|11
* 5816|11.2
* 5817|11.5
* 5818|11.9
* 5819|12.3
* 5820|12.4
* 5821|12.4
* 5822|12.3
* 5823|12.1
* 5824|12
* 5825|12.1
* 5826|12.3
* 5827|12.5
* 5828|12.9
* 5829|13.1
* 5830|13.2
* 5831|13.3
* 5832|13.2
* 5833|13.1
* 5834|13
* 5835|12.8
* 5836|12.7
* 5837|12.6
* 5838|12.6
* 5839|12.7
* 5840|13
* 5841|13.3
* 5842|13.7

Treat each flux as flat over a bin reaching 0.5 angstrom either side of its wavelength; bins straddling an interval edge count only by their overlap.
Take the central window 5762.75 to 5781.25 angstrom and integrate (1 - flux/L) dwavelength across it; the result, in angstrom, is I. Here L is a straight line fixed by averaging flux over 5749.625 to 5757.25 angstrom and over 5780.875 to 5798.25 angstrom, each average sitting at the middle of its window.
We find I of 2.21 angstrom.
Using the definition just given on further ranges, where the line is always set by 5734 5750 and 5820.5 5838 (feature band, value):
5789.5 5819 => -3.9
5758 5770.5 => 0.3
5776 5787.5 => 0.0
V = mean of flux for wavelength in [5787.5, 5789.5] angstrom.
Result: 13.4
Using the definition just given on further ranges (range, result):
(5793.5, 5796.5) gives 14.8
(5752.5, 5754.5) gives 14.2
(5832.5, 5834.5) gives 13.1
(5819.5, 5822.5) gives 12.4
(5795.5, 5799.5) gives 16.1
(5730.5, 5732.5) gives 12.6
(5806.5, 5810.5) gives 14.5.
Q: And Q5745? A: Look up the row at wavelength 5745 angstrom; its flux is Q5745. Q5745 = 12.9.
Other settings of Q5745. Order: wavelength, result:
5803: 17.1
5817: 11.5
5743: 12.8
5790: 13.5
